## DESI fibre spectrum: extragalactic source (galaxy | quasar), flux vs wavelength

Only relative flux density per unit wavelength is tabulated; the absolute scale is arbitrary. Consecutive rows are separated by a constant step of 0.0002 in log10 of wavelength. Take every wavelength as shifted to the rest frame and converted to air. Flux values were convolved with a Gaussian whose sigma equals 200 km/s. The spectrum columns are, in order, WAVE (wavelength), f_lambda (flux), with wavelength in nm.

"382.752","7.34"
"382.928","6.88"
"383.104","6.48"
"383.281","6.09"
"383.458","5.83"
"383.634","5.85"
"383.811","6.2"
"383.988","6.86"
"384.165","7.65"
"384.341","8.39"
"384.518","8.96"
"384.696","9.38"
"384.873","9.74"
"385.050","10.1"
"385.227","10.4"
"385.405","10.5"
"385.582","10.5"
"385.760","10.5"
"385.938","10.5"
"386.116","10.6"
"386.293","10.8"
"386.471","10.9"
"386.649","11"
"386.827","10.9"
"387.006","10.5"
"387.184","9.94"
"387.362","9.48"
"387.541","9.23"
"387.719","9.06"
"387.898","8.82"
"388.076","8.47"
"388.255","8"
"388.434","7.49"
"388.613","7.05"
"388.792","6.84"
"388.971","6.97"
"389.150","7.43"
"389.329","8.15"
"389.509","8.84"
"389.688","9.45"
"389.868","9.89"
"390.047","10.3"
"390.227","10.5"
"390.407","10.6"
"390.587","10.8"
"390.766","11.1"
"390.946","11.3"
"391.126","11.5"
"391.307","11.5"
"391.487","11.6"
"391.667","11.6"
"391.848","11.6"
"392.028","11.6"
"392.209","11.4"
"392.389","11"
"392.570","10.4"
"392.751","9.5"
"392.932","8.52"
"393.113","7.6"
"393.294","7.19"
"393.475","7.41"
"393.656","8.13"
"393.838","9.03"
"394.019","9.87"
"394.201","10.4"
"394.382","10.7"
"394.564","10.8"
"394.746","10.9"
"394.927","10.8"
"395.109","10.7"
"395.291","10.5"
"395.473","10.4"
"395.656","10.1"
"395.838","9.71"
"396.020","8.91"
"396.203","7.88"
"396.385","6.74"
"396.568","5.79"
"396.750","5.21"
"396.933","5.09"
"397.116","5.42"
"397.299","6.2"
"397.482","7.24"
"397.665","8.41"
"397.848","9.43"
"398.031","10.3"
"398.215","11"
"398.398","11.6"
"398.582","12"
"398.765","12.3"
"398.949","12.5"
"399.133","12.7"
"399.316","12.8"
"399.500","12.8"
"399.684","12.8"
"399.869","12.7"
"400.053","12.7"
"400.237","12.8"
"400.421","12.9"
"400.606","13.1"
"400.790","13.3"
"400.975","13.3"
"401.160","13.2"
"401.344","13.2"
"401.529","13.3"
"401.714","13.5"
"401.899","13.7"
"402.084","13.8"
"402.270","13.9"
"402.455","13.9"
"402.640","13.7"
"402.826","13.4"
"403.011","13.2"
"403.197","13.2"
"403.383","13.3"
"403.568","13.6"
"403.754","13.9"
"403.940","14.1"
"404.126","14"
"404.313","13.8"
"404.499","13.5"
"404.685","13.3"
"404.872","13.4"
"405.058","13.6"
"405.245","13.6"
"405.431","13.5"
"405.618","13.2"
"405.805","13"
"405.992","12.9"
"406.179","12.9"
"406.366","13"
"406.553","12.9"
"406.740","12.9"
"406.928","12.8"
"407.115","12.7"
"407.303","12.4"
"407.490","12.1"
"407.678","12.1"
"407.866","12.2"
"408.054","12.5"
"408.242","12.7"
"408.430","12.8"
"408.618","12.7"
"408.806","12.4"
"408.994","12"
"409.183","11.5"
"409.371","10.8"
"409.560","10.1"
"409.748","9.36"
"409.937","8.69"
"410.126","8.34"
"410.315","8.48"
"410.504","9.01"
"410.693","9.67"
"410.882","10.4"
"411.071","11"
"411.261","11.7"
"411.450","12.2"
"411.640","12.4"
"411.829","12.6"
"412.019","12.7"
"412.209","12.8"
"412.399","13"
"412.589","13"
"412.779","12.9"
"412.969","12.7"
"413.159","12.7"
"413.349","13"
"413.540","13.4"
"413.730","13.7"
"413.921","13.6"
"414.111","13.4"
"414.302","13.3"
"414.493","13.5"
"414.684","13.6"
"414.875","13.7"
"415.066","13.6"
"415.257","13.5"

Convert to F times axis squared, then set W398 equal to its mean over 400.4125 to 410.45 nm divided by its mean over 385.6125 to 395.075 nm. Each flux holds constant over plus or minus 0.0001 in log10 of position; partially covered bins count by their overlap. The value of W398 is 1.39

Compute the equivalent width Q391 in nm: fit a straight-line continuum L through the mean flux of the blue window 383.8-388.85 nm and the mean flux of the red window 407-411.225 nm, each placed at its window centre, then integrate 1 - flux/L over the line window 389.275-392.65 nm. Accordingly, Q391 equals -0.36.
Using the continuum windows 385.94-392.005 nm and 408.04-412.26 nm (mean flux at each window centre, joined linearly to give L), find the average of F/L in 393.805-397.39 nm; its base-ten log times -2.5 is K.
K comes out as 0.166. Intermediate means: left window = 9.8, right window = 11.1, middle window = 8.75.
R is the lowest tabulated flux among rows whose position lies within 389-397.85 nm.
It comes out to 5.09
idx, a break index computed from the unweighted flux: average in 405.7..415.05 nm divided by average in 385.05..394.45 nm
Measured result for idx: 1.24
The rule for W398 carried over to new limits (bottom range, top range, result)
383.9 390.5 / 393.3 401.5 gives 1.17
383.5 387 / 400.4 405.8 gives 1.56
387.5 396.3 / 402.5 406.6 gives 1.48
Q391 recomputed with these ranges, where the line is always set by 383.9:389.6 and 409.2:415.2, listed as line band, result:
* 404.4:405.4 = -0.21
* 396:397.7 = 0.62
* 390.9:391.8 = -0.17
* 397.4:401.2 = -0.49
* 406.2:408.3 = -0.22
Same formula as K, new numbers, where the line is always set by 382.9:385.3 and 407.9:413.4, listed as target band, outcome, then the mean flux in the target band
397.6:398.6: -0.07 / 10.4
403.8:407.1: -0.23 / 13.3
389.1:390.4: -0.09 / 9.36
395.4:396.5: 0.07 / 8.86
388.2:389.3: 0.15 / 7.32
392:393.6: -0.03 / 9.29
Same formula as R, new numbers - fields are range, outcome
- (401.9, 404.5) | 13.2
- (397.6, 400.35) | 8.41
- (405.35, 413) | 8.34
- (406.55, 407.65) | 12.1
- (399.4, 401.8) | 12.7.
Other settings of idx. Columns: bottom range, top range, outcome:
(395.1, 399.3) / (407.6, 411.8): 1.21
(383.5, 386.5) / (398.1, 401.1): 1.37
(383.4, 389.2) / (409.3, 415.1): 1.33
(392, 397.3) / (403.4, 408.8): 1.46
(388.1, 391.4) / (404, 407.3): 1.42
